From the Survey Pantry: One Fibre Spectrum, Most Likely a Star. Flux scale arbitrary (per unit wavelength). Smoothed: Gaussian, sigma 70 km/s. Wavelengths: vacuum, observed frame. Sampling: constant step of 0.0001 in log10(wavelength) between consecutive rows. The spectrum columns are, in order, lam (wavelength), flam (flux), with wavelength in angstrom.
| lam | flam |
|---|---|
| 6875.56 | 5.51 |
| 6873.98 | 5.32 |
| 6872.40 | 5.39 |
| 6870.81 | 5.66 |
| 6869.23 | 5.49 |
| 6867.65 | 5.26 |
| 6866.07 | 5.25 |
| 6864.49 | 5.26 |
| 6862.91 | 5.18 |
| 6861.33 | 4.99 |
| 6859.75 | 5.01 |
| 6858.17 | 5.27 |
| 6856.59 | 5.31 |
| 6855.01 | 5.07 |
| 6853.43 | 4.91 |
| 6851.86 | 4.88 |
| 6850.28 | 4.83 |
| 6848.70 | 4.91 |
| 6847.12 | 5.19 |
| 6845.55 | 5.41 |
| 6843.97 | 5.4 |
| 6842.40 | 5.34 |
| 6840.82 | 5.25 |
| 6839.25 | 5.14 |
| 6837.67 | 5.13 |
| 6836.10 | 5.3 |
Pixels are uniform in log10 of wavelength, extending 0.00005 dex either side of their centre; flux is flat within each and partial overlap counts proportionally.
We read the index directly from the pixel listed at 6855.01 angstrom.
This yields 5.07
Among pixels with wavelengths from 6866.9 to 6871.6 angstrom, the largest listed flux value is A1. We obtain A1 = 5.66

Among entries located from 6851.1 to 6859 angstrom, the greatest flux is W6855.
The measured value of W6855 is 5.31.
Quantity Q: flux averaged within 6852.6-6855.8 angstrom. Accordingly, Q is 5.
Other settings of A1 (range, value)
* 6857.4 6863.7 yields 5.27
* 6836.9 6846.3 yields 5.41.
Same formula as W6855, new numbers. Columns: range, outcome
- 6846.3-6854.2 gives 5.19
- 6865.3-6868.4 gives 5.26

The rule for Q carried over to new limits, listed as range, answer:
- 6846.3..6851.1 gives 4.98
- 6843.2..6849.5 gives 5.22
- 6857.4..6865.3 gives 5.14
